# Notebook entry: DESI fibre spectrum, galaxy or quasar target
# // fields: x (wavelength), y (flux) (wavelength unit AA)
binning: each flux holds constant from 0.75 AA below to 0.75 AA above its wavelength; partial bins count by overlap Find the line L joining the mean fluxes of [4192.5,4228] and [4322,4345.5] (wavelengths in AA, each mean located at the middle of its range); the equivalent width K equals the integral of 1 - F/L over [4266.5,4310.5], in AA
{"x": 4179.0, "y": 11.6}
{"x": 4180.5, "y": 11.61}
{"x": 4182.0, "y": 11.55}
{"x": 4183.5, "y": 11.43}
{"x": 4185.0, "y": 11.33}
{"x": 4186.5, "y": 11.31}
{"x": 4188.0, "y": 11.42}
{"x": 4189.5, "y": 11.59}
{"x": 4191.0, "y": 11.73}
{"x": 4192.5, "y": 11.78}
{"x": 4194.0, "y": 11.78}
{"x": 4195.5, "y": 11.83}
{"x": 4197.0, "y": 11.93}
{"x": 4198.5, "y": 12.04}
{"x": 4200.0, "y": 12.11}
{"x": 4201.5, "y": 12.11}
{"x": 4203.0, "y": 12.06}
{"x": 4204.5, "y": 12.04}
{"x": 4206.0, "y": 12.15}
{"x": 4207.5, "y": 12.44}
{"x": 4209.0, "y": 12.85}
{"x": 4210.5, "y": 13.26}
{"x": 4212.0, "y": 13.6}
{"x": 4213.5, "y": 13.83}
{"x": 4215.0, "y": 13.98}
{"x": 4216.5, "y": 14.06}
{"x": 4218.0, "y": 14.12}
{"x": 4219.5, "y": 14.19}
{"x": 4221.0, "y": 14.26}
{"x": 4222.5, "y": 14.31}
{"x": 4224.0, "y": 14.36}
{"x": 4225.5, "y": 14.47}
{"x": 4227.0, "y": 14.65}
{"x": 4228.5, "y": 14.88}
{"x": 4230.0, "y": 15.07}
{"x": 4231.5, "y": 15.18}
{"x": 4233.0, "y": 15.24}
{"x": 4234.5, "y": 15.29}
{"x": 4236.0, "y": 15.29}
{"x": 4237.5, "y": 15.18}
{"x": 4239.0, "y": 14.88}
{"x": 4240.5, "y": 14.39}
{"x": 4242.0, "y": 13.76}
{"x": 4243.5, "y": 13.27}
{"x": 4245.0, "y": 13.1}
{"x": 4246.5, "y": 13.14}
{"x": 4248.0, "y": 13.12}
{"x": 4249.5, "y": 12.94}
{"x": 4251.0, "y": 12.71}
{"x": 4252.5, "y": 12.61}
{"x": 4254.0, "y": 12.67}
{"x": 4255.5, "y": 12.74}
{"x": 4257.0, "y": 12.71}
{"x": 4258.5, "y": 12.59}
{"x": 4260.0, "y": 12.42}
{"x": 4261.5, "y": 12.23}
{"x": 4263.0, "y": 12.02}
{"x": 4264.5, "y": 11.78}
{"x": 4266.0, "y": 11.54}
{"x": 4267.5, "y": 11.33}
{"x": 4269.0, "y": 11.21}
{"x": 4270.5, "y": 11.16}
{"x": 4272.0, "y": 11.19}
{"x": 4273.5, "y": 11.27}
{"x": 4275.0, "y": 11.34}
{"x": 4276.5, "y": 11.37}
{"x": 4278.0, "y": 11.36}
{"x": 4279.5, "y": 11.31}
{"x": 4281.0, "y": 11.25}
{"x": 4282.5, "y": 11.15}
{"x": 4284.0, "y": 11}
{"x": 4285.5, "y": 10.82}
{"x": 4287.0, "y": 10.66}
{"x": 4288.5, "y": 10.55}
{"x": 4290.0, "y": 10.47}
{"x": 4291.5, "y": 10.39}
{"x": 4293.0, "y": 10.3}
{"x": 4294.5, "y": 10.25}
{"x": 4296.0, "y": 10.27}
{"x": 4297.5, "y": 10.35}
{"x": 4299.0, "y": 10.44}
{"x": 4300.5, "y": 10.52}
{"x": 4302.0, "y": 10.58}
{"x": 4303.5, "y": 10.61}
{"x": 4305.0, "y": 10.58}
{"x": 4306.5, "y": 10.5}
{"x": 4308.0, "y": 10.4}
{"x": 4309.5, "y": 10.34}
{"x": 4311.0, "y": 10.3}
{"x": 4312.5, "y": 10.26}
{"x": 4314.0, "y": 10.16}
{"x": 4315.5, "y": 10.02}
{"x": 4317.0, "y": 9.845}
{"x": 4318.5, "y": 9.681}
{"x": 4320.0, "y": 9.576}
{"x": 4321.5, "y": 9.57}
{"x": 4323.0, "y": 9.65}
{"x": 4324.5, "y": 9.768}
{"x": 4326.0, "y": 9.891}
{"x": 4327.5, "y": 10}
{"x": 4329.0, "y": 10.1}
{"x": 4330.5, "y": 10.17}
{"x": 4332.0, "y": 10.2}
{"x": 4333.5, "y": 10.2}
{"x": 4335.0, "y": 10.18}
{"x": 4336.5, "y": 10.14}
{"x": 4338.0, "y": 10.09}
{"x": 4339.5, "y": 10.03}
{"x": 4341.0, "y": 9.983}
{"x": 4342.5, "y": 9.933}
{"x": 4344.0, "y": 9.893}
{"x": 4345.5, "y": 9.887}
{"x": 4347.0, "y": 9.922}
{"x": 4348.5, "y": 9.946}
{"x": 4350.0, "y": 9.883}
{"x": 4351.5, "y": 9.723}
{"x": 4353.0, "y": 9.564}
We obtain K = 1.4 AA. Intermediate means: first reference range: 13.1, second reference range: 10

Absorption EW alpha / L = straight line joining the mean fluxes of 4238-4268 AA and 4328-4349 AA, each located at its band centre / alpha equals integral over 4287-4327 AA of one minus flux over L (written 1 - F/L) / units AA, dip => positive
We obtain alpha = 3.1 AA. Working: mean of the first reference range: 12.8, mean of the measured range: 10.2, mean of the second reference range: 10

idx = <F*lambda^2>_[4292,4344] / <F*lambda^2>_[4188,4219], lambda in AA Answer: 0.85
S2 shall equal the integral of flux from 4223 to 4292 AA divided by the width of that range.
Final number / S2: 12.7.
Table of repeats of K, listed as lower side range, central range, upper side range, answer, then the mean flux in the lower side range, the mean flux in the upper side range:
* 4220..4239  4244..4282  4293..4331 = 2.6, 14.8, 10.2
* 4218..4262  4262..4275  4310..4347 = 1.2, 13.9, 9.98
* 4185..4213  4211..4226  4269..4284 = -2.8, 12.1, 11.3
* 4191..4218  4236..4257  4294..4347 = -3.2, 12.6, 10.1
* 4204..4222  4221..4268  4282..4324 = -4.6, 13.4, 10.3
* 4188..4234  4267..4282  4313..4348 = 0.3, 13.2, 9.95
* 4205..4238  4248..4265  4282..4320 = 0.0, 14.2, 10.4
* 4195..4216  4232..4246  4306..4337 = -3.1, 12.6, 10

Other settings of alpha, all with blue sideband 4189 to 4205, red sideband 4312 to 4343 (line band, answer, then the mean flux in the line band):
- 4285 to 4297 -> 0.07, 10.5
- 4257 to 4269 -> -1.15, 12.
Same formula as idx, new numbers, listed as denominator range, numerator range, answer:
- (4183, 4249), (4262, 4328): 0.83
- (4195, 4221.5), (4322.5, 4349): 0.82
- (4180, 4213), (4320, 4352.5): 0.88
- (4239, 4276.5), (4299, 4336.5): 0.84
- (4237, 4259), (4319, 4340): 0.78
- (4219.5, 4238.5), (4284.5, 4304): 0.73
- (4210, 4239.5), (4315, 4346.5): 0.72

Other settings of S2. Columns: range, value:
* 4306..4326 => 9.99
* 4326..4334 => 10.1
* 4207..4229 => 14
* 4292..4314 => 10.4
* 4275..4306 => 10.7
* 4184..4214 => 12.1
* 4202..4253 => 13.8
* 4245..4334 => 11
